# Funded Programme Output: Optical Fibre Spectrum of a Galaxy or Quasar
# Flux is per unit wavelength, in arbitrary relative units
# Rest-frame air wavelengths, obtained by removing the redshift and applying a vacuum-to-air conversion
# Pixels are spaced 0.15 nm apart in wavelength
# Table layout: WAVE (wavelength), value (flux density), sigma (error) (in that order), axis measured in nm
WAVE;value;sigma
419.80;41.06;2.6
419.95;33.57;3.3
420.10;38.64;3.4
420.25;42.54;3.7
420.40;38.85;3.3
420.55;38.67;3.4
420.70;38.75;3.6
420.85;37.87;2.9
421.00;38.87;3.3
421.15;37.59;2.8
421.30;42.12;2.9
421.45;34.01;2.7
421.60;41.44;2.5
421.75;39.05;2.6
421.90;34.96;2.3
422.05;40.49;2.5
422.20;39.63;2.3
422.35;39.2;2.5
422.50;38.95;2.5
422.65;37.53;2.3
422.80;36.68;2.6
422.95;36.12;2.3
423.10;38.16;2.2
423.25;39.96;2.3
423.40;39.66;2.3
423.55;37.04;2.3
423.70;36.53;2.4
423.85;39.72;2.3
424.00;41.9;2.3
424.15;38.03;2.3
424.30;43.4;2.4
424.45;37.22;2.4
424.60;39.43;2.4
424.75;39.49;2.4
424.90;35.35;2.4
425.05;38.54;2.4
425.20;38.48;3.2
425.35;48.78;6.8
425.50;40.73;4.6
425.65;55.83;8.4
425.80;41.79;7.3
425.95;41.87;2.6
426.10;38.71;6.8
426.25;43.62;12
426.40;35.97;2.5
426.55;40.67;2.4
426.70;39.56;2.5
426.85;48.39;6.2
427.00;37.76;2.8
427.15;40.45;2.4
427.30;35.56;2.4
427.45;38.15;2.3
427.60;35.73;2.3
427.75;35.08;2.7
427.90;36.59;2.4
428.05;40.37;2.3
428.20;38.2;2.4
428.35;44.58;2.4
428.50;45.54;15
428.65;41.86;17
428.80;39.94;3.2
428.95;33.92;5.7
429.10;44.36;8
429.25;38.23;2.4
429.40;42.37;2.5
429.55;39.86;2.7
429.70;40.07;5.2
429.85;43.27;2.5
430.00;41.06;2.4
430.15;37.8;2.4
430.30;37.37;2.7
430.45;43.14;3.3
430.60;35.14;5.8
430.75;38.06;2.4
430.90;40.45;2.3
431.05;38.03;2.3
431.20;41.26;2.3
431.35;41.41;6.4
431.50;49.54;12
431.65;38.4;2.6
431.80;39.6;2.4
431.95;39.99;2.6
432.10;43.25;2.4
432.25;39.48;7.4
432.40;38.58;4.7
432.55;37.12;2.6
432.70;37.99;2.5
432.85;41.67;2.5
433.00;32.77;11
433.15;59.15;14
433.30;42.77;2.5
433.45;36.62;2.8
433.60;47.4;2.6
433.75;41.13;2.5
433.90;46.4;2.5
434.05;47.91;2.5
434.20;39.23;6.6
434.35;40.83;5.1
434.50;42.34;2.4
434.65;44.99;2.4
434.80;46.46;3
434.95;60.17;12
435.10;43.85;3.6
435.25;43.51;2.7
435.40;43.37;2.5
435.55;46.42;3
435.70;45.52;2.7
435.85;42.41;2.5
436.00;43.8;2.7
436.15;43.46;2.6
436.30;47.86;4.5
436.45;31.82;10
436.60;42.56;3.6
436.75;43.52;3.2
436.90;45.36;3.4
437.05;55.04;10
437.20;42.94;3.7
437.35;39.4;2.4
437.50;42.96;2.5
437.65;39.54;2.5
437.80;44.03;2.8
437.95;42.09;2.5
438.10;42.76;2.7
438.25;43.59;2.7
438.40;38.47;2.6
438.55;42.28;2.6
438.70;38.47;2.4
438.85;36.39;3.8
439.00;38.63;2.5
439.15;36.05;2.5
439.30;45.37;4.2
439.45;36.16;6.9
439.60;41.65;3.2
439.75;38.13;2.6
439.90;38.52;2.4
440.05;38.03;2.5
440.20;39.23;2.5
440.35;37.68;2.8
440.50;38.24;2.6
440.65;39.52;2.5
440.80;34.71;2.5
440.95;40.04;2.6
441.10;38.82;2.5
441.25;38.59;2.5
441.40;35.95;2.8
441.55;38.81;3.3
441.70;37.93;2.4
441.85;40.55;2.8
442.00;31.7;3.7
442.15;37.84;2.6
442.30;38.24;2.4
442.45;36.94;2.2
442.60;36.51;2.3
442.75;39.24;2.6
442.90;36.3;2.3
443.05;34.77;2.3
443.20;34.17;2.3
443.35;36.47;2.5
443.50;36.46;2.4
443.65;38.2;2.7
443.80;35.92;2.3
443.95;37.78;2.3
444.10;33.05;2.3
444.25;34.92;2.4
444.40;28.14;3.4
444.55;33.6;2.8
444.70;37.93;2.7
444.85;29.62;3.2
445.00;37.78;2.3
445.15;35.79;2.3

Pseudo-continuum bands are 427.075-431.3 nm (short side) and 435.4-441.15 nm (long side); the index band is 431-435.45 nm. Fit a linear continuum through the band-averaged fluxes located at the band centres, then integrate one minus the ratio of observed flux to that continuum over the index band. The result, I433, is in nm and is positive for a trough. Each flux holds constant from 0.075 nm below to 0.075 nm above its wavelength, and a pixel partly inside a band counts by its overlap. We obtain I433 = -0.29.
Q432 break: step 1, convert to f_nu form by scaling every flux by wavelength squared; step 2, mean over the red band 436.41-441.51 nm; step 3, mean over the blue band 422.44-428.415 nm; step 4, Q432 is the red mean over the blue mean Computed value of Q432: 1.08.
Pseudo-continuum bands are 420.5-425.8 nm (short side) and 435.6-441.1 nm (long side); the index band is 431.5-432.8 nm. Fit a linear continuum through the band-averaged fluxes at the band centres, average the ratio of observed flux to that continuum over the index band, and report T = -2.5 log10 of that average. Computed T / 0.01 mag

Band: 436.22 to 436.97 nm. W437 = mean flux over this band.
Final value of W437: 42.2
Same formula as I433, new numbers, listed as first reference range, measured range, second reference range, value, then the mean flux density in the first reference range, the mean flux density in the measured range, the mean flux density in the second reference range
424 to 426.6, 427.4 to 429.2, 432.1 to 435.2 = 0.10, 41.1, 39.5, 43.3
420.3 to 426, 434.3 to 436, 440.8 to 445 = -0.36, 39.5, 45.4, 36.2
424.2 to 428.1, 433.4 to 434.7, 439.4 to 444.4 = -0.15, 40.3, 43.1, 37.2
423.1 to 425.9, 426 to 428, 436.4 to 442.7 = 0.07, 40.6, 39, 39.7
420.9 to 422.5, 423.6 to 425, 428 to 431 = 0.01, 38.7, 39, 40.3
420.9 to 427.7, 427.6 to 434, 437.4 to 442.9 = -0.22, 39.6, 40.7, 39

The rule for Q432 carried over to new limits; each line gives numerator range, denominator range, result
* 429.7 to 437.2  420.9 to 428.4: 1.12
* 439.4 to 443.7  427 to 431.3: 1.01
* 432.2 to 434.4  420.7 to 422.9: 1.15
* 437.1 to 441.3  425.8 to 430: 1.05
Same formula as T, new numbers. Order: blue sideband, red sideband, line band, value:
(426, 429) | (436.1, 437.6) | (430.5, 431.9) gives 0.02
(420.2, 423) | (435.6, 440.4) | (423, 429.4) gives -0.02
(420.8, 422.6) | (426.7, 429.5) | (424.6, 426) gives -0.08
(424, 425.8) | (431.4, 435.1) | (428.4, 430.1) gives 0.03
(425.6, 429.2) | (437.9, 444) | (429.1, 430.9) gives 0.00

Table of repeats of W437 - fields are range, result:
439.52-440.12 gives 39.1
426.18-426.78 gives 40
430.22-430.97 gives 38.8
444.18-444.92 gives 32.8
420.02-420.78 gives 39.4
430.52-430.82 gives 36.7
